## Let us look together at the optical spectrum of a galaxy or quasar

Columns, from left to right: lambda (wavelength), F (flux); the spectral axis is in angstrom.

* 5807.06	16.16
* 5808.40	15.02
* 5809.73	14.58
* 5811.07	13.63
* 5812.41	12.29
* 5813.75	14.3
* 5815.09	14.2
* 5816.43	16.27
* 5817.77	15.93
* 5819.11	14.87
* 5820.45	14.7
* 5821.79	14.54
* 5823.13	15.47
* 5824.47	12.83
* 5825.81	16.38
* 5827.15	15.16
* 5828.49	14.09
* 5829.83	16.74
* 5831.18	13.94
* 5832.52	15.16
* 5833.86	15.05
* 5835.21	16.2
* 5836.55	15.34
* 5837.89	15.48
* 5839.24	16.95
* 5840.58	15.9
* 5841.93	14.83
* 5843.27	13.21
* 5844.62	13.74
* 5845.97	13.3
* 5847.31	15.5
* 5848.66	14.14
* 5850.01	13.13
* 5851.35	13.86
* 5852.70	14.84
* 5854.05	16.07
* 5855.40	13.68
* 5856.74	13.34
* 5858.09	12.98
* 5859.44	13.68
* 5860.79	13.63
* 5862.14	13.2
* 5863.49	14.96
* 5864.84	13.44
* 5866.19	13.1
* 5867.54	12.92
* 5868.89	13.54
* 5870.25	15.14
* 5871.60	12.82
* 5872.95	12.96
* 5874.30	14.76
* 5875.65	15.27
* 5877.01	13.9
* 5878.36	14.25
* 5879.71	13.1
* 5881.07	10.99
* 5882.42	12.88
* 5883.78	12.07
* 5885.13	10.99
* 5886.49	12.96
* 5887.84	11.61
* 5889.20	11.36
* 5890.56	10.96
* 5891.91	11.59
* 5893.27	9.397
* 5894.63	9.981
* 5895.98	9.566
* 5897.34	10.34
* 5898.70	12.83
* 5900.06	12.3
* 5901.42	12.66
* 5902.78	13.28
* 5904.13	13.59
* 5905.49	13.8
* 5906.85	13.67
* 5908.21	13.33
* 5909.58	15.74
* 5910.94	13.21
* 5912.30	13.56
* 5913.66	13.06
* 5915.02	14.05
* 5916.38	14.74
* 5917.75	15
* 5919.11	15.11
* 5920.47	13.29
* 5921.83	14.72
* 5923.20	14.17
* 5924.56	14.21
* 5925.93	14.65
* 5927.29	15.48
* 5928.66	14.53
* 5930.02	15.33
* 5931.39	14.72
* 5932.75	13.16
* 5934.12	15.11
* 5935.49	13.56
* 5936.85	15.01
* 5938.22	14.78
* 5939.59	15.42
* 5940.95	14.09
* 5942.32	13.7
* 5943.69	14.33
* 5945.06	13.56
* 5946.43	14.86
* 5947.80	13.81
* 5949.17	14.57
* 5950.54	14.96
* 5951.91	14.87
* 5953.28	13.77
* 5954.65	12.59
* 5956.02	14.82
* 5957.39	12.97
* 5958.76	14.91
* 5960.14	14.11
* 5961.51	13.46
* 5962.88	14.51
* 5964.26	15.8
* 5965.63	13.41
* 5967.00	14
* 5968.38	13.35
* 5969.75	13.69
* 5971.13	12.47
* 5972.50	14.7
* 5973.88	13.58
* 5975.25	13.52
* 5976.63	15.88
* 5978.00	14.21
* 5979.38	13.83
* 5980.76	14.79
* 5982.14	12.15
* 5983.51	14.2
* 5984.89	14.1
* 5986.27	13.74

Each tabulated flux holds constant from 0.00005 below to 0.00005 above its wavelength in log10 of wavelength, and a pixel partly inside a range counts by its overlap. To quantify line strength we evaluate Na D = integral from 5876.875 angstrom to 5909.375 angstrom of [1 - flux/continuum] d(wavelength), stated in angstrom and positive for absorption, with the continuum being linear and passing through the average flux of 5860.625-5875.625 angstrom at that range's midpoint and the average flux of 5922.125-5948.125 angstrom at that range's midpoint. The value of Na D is 4.3 angstrom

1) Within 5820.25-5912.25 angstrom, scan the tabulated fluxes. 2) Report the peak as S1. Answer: 16.95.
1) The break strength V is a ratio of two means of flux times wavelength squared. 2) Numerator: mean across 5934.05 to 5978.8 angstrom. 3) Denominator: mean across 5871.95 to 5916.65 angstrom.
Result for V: 1.1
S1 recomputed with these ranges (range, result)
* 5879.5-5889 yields 13.1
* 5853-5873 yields 16.07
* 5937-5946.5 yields 15.42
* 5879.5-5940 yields 15.74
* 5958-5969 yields 15.8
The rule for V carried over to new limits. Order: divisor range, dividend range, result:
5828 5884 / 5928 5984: 1.04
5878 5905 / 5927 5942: 1.25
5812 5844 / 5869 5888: 0.89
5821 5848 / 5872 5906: 0.84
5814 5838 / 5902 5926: 0.96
